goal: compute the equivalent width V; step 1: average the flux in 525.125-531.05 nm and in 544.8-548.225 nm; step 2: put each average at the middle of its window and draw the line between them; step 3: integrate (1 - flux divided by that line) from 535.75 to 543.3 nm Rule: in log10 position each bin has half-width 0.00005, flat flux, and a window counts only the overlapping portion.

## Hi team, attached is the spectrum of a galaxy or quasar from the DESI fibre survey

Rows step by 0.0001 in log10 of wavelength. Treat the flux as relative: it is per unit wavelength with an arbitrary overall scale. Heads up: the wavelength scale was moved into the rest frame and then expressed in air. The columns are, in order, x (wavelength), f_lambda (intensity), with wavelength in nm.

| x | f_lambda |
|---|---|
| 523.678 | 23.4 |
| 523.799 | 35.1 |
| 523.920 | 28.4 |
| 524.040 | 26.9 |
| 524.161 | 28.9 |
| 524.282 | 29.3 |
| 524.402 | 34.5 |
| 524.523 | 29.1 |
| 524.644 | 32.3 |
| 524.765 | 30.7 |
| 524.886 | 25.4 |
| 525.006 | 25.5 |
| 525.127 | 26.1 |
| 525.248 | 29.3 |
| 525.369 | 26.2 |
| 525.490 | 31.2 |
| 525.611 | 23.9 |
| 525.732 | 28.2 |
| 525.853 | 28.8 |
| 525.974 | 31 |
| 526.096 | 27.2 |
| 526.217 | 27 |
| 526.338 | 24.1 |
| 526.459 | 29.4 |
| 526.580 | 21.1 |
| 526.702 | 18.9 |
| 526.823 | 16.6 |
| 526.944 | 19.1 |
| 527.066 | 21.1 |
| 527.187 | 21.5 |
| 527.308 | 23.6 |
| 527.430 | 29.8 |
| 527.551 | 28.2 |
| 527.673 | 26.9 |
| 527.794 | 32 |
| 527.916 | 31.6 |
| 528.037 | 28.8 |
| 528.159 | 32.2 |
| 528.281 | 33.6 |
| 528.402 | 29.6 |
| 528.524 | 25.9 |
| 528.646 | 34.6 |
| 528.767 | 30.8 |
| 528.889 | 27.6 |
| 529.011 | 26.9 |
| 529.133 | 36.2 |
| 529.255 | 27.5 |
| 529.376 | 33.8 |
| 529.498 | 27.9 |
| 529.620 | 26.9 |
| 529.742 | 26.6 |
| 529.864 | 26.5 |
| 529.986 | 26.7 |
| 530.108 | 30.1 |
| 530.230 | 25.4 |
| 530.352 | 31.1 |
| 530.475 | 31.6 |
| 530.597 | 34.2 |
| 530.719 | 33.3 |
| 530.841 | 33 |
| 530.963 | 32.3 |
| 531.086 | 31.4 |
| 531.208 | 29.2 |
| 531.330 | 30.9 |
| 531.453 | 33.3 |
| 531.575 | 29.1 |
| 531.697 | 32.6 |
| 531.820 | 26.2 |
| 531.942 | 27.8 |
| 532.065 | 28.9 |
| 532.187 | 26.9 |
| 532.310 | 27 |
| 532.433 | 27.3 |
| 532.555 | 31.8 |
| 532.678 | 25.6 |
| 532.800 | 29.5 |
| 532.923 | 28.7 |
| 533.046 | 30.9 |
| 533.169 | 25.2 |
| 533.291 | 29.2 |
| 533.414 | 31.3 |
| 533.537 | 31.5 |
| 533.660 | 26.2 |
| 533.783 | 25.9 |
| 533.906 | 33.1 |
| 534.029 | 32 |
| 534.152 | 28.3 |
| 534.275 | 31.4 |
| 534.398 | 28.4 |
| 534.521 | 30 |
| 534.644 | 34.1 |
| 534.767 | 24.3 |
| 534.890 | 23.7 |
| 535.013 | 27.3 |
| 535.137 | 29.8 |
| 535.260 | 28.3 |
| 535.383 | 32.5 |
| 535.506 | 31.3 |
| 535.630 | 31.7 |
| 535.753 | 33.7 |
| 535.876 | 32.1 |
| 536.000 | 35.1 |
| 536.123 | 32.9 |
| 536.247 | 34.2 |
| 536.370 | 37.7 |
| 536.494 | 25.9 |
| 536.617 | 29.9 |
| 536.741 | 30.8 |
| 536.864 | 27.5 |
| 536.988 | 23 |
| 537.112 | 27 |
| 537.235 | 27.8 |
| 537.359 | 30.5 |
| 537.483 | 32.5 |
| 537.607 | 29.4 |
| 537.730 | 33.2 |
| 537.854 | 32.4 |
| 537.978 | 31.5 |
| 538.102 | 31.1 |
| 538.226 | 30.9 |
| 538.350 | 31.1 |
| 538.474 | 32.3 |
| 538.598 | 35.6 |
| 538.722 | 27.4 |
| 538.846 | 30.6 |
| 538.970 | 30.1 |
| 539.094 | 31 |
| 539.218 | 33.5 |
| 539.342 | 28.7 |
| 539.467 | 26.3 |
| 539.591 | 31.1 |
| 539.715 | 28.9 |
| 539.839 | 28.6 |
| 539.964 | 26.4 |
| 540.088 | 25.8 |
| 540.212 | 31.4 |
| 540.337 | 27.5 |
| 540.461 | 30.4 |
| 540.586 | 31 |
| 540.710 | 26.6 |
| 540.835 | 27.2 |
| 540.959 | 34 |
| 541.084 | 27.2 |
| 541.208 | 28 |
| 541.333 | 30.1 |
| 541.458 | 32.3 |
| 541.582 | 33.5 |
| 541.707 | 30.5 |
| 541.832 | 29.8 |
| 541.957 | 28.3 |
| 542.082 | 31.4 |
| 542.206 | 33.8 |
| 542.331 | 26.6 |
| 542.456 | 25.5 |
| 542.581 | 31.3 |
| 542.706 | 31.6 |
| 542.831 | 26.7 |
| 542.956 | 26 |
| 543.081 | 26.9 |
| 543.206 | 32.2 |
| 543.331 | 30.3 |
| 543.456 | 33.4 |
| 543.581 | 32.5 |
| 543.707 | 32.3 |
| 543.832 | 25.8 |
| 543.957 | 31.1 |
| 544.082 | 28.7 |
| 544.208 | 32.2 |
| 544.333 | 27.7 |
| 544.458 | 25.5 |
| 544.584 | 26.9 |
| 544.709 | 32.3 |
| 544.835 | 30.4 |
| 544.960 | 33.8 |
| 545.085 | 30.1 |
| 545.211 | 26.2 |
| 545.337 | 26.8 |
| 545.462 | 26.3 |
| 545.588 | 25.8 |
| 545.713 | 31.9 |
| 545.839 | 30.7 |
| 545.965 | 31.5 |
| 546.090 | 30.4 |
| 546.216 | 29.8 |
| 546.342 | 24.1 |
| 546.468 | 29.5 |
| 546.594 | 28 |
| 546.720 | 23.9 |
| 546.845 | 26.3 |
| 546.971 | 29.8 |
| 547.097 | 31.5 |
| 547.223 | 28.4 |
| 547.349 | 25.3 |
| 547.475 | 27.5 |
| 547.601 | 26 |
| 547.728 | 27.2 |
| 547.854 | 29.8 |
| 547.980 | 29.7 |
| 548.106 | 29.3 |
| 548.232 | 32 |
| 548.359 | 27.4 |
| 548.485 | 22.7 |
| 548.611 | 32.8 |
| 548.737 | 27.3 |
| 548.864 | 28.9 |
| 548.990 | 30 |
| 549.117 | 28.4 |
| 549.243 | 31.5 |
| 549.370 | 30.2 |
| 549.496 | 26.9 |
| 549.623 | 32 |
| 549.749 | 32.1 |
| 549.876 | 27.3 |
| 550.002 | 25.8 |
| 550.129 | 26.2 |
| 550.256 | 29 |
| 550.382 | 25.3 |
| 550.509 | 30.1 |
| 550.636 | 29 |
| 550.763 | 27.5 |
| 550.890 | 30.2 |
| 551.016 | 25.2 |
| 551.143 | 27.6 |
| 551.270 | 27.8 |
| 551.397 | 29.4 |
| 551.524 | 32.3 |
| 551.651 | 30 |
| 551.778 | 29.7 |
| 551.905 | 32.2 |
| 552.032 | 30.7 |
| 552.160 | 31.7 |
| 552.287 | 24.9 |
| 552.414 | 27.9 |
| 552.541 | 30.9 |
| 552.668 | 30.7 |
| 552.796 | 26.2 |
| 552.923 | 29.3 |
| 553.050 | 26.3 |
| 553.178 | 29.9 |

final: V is -0.45 nm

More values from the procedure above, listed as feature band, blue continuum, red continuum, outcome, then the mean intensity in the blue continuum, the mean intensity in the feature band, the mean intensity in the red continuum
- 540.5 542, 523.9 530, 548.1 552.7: -0.07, 27.8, 29.9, 29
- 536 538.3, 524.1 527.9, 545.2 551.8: -0.25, 26.7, 30.6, 28.5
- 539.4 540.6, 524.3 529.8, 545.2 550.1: -0.02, 27.8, 28.6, 28.5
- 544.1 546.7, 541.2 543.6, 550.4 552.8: 0.07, 30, 28.9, 29.1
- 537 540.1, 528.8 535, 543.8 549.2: -0.11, 29.4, 30.1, 28.6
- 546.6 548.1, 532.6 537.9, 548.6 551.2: 0.05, 29.9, 27.8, 28.7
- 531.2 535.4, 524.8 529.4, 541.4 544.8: -0.11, 27.4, 29.1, 29.8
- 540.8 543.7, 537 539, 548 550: 0.00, 30.7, 30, 29.2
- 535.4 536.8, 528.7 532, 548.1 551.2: -0.13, 30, 32.3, 28.6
